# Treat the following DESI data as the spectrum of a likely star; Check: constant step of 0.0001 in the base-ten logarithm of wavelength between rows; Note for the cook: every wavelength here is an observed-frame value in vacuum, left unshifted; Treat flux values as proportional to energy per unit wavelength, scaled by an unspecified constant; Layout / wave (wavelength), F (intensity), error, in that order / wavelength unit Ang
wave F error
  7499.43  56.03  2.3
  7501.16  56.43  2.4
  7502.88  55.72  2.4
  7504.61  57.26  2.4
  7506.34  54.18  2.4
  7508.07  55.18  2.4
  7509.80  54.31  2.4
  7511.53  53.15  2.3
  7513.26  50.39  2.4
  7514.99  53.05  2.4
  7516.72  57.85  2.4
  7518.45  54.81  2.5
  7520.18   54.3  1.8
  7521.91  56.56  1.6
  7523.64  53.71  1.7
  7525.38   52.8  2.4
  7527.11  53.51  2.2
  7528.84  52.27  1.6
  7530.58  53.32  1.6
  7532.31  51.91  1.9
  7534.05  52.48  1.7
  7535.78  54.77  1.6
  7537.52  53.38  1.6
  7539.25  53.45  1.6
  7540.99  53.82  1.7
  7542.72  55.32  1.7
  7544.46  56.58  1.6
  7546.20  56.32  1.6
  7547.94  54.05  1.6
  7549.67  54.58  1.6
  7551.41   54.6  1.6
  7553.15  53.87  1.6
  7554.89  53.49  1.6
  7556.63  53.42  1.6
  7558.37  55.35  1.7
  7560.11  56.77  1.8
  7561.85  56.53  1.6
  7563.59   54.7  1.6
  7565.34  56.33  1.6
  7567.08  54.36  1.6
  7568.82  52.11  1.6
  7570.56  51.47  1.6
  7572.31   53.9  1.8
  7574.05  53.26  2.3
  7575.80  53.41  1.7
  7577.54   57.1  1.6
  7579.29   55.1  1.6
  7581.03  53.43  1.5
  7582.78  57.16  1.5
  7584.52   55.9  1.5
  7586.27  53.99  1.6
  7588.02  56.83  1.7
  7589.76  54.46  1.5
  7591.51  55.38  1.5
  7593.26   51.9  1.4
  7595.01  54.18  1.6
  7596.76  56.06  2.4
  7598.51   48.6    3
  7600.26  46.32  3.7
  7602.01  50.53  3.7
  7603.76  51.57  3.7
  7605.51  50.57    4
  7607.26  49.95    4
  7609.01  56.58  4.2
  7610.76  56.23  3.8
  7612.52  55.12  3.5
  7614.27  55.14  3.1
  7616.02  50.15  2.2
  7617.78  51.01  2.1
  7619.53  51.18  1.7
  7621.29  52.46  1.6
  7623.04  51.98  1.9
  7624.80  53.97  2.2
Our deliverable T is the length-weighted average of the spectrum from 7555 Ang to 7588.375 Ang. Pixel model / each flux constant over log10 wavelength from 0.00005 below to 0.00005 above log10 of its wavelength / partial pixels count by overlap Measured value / 54.7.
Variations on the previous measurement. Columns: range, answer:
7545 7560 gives 54.6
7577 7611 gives 53.5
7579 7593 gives 55.2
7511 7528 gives 54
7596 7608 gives 50.5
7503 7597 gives 54.4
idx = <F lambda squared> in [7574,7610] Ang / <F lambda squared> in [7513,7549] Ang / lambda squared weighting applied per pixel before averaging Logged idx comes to 1.0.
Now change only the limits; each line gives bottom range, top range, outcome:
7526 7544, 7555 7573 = 1.03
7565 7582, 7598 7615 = 0.97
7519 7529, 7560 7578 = 1.02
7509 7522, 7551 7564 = 1.02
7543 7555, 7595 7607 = 0.94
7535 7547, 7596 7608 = 0.94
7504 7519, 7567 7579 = 1.00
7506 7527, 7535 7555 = 1.01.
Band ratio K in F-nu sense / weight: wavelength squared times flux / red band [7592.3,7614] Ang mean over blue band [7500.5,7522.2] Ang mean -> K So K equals 0.98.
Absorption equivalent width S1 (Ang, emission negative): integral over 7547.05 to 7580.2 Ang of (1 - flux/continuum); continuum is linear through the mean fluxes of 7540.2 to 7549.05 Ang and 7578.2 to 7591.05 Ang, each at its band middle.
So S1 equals 0.5 Ang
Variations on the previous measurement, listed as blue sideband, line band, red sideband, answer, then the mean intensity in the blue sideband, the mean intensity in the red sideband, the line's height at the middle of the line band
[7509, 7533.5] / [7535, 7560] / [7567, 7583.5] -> -0.32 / 53.7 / 54.1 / 53.9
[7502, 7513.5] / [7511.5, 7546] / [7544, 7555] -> 0.46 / 54.5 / 54.8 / 54.7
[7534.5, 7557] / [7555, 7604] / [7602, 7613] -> -0.25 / 54.4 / 53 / 53.7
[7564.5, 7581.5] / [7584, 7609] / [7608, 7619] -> 0.60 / 54.1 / 53.9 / 54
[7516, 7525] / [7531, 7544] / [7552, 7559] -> 0.23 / 55.3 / 54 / 54.6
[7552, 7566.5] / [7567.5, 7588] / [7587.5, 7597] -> 0.17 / 55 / 54.6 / 54.8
